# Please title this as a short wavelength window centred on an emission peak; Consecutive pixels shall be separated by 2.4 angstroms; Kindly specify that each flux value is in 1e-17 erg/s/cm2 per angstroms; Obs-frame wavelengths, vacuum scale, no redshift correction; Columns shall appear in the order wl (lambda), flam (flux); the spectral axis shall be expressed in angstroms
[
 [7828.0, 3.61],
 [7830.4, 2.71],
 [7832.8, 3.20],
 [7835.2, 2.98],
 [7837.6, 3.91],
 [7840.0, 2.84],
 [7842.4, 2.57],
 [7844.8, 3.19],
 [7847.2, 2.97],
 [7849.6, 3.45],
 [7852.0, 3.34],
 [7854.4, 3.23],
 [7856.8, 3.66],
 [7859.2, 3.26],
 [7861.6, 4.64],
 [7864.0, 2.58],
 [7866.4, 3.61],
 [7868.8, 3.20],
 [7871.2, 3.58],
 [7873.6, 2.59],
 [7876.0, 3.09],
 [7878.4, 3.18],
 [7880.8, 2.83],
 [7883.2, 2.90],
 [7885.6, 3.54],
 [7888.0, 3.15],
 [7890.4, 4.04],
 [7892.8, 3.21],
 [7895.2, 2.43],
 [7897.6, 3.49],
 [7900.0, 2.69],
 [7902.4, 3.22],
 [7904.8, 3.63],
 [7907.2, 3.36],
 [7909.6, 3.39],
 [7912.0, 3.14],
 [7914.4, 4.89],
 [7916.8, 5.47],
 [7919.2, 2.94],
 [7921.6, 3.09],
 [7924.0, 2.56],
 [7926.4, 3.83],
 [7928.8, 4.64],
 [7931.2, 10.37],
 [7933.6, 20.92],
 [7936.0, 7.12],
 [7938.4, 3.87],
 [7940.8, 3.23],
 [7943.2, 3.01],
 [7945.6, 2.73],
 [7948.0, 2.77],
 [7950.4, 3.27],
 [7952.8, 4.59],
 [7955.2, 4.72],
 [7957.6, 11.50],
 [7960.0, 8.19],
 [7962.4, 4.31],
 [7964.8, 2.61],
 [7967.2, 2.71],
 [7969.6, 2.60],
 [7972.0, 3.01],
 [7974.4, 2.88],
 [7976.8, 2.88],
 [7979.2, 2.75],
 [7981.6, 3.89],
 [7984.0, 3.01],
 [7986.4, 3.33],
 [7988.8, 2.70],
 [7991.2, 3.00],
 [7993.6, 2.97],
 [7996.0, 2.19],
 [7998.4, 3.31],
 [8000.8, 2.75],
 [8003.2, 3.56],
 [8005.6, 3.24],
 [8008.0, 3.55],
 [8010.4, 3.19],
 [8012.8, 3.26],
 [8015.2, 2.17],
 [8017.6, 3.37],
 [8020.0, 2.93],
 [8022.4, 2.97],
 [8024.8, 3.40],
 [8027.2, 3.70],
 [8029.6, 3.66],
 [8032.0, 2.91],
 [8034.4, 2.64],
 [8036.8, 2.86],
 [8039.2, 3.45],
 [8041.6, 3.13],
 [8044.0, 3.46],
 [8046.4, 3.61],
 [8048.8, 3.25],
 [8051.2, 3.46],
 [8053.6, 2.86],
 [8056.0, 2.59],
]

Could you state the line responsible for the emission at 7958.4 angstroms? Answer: [N II]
